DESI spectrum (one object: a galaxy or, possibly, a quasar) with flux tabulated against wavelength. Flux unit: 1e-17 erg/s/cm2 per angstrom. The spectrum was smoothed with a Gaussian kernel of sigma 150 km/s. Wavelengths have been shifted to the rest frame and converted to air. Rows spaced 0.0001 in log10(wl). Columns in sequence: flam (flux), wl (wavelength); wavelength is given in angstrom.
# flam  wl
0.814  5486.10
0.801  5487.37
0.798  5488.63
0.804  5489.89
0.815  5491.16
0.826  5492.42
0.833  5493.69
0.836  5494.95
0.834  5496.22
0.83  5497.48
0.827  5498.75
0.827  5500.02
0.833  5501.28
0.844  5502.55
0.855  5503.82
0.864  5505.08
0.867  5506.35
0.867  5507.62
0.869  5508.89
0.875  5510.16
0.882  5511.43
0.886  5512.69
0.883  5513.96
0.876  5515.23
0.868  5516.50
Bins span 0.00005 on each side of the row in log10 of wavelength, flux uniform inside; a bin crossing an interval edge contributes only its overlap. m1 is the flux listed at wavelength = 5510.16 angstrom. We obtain 0.875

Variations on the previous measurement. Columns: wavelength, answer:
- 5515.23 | 0.876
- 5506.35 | 0.867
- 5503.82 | 0.855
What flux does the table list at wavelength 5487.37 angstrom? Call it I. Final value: 0.801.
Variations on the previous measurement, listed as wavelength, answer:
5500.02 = 0.827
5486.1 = 0.814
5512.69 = 0.886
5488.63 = 0.798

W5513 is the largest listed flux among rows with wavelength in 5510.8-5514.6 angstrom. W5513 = 0.886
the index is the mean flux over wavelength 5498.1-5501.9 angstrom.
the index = 0.829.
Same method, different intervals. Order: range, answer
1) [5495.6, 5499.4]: 0.83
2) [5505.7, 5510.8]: 0.868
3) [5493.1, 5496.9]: 0.836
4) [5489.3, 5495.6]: 0.822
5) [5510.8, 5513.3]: 0.887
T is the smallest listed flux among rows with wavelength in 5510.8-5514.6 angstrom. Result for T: 0.882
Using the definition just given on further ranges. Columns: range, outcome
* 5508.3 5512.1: 0.869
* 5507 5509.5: 0.867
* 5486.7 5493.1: 0.798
